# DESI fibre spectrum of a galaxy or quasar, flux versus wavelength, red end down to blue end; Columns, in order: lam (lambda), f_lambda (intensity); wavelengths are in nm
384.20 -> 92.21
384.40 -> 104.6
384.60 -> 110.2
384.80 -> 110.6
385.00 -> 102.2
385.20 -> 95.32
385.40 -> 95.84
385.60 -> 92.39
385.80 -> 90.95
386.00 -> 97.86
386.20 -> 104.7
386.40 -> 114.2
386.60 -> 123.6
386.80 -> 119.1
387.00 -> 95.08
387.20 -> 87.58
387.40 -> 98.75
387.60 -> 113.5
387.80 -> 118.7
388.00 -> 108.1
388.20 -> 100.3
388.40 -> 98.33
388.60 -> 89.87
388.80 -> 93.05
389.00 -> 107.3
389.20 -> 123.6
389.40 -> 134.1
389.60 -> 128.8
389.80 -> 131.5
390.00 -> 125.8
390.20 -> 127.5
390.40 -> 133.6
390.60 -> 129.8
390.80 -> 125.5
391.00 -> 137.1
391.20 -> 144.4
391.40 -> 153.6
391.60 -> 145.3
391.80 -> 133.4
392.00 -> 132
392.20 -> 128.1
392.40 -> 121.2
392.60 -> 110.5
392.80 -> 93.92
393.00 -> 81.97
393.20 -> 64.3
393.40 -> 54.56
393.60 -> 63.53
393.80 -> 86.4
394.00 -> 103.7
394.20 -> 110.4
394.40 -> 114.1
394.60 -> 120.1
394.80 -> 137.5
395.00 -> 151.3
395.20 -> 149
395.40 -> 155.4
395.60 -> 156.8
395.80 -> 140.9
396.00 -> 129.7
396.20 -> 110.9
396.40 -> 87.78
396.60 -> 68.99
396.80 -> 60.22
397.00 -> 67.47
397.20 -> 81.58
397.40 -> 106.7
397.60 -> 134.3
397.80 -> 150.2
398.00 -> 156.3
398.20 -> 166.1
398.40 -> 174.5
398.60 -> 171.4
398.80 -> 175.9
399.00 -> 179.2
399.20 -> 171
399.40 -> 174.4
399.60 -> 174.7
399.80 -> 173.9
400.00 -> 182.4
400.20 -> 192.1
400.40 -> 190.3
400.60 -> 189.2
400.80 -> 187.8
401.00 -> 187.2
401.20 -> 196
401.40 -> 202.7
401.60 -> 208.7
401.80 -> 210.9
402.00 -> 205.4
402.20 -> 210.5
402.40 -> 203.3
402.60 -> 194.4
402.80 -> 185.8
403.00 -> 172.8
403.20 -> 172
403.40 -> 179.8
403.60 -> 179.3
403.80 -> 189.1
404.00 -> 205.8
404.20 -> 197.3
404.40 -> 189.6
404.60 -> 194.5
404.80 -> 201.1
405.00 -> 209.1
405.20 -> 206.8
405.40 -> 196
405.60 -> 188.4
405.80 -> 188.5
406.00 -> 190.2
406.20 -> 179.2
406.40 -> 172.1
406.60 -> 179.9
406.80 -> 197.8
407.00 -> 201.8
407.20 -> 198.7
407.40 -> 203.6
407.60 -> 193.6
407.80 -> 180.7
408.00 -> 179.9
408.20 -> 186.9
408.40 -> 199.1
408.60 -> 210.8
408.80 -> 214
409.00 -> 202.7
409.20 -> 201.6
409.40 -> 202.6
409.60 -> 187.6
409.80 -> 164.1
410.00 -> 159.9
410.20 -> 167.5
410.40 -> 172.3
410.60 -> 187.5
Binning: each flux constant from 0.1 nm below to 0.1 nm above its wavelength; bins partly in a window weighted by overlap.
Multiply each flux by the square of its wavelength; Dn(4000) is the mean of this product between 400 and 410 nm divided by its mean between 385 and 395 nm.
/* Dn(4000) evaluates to 1.9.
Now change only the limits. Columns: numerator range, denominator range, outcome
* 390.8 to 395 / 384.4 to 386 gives 1.18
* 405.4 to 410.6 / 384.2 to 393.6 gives 1.88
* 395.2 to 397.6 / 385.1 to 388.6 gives 1.11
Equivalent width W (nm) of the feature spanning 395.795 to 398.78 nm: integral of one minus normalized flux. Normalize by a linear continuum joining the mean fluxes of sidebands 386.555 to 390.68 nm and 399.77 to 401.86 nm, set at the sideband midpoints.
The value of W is 0.87 nm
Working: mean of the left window 114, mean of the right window 193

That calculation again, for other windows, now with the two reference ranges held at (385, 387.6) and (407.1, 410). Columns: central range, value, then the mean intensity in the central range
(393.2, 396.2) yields 0.43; 117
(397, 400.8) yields -0.18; 162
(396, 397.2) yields 0.50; 83.5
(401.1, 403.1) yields -0.39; 199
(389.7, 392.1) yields -0.28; 135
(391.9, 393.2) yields 0.20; 108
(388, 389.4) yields 0.09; 105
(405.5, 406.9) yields -0.01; 185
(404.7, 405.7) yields -0.11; 200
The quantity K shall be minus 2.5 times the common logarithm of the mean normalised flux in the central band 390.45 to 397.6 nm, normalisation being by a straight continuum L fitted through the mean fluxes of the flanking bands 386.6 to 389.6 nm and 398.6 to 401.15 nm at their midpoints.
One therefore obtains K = 0.25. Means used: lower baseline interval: 108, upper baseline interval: 181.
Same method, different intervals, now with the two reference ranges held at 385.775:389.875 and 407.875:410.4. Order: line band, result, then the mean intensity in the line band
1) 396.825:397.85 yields 0.38 mag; 102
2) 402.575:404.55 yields -0.11 mag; 186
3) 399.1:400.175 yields -0.15 mag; 176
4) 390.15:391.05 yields -0.10 mag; 131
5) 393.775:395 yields 0.15 mag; 117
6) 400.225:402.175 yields -0.24 mag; 198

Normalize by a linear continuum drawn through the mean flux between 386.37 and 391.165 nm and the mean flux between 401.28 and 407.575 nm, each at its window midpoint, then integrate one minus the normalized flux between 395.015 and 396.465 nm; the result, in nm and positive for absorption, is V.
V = 0.146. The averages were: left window 116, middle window 135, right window 194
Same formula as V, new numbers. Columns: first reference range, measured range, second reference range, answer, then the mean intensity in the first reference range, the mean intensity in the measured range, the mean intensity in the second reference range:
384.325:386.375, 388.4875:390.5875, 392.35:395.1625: -0.38 nm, 101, 120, 102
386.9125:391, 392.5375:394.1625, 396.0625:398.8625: 0.49 nm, 114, 82.8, 122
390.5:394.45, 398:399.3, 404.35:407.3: -0.20 nm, 112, 172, 193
